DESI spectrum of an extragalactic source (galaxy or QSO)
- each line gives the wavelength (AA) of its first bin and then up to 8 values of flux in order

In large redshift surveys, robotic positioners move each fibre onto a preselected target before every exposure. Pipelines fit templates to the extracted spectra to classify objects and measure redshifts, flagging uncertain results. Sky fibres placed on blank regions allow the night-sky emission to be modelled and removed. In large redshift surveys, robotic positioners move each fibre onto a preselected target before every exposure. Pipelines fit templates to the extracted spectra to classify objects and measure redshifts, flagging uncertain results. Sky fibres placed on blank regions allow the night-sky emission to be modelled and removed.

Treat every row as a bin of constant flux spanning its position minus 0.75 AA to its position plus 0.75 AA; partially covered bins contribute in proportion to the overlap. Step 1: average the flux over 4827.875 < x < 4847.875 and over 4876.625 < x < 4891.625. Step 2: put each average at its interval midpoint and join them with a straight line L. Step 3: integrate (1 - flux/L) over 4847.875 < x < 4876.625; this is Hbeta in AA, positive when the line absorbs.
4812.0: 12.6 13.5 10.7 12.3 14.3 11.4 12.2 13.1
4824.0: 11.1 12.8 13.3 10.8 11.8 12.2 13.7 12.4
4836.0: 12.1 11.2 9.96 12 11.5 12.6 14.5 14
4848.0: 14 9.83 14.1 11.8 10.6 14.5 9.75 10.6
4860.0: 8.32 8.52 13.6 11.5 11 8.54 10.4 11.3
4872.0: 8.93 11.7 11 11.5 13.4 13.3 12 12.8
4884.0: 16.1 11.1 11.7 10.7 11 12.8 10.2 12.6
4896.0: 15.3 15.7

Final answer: 3.2 AA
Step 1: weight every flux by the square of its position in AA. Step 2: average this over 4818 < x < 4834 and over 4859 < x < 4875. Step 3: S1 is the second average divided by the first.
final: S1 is 0.9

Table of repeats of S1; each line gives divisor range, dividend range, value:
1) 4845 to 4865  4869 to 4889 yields 1.03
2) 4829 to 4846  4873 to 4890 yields 1.02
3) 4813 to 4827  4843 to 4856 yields 1.05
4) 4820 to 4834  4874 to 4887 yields 1.04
